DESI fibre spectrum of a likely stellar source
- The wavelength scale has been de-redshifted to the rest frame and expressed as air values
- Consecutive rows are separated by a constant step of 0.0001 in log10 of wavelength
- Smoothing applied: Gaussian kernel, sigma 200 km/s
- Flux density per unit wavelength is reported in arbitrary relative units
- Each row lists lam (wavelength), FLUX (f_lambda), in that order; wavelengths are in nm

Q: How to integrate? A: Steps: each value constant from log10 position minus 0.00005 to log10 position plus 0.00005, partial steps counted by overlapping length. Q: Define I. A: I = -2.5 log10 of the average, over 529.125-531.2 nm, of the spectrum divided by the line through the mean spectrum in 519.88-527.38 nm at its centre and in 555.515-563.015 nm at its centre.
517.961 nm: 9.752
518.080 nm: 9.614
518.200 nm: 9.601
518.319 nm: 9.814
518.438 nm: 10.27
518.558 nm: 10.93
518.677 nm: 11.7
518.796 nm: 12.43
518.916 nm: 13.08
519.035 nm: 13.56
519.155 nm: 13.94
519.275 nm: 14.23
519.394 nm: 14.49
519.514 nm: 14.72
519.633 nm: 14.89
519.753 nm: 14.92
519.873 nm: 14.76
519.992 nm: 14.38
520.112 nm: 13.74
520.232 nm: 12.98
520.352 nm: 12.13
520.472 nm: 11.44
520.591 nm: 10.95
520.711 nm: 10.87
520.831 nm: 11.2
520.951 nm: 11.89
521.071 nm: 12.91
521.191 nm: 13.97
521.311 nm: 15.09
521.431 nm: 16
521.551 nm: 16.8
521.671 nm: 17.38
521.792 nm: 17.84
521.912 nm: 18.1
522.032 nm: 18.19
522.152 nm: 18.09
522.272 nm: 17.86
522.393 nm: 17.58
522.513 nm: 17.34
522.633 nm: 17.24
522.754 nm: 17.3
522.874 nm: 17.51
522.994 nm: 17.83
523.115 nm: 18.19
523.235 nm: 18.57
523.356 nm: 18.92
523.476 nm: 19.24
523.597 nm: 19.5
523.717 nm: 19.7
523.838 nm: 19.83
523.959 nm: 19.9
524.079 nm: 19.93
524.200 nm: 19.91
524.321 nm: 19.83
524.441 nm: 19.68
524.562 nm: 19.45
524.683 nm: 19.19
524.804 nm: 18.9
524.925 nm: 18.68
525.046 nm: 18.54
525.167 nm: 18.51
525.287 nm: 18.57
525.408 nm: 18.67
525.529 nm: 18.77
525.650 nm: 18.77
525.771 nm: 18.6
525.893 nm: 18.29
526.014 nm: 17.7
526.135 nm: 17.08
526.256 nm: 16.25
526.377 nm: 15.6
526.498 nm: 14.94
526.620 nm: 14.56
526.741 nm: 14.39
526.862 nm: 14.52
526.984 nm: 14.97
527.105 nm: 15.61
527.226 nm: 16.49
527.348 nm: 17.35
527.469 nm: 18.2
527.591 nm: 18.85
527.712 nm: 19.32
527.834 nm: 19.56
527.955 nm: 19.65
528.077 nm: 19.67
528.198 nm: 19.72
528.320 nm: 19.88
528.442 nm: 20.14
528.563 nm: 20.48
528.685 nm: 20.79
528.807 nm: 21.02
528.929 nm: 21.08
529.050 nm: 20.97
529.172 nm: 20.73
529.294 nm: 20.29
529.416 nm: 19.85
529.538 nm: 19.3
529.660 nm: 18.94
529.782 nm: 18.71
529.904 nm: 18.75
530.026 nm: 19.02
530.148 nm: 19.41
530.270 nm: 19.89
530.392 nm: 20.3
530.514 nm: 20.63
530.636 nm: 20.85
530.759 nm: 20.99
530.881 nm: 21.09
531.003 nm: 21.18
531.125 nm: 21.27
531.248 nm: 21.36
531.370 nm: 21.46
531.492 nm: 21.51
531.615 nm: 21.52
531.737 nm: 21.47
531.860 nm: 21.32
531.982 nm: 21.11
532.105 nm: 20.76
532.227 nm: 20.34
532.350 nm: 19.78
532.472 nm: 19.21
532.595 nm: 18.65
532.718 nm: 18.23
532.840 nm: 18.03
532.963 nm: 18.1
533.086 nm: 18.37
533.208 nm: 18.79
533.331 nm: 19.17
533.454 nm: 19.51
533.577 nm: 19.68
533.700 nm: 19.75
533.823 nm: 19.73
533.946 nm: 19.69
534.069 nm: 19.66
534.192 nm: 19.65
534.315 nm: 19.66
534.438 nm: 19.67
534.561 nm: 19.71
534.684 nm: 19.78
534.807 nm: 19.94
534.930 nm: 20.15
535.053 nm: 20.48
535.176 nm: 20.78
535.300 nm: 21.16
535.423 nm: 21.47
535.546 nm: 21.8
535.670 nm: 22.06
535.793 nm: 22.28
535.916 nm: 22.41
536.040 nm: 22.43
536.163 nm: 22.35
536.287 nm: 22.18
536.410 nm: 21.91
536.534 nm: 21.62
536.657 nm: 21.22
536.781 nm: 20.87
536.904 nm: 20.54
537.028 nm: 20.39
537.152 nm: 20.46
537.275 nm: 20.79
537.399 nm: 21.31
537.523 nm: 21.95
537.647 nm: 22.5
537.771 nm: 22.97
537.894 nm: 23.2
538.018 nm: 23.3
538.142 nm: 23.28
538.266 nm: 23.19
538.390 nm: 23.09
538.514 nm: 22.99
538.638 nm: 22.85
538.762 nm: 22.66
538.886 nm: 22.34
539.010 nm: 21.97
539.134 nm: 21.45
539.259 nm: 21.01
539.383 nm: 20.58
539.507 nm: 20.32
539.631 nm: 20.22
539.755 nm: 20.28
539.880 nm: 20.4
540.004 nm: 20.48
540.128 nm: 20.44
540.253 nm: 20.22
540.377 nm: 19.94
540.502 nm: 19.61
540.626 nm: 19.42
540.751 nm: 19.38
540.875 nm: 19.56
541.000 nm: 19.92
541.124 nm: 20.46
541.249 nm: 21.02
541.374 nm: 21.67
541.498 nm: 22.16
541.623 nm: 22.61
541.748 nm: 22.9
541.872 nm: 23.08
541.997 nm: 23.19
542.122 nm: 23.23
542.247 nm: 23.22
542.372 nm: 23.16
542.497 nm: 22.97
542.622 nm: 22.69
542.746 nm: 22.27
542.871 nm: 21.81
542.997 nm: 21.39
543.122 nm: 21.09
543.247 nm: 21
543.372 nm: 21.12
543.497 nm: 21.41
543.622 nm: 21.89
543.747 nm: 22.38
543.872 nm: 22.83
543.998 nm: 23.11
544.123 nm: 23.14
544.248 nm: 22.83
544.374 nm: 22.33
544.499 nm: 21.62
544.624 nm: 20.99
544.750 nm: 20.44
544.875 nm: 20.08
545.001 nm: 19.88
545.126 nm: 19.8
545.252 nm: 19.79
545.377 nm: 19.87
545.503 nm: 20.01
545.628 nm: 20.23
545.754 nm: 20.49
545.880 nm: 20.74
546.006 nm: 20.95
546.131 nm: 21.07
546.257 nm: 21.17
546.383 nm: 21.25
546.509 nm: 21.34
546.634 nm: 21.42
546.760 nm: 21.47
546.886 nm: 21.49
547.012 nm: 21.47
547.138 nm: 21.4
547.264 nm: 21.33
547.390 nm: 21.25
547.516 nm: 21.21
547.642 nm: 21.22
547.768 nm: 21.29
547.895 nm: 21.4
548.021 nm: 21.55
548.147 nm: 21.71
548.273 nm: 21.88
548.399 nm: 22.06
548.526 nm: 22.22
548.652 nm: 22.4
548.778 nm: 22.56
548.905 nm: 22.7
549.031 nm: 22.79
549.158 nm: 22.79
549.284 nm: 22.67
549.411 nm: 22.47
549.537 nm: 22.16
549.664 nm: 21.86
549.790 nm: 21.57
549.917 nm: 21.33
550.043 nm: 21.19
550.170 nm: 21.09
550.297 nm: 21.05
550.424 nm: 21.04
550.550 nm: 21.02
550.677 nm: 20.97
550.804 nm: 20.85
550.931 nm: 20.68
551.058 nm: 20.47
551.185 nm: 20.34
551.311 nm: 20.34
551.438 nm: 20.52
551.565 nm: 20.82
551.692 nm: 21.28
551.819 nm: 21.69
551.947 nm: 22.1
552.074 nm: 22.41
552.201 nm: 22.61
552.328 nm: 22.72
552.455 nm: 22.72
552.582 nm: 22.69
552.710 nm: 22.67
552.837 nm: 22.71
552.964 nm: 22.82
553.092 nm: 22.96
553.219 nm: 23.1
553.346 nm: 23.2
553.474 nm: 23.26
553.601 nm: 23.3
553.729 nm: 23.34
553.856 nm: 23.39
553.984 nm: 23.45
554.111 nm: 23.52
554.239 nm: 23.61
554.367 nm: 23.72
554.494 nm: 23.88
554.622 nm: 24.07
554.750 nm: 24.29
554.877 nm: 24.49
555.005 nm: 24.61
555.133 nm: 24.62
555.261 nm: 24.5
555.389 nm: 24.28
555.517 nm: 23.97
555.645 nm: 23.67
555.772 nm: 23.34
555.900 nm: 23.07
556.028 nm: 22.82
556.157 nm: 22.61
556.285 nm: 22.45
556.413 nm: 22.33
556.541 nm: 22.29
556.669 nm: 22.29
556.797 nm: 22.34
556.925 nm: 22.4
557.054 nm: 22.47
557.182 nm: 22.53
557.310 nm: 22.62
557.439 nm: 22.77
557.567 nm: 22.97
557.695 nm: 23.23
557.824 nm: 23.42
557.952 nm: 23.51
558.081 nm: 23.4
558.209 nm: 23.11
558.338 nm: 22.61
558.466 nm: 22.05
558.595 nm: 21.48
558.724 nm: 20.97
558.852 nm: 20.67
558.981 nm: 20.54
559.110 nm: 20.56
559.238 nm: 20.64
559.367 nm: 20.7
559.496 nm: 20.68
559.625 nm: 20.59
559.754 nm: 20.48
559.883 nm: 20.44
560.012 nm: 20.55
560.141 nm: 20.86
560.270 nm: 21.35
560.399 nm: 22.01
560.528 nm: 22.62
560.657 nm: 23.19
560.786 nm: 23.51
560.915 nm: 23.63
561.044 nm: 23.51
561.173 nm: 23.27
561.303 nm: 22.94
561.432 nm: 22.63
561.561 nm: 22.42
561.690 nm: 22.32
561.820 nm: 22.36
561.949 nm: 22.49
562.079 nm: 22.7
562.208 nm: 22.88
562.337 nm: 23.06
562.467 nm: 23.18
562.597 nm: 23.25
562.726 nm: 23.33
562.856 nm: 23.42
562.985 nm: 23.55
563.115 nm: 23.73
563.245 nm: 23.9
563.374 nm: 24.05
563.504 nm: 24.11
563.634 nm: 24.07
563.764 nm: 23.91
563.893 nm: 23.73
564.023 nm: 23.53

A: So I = -0.13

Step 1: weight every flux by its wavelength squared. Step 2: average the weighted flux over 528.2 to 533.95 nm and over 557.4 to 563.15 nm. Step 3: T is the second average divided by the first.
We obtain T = 1.24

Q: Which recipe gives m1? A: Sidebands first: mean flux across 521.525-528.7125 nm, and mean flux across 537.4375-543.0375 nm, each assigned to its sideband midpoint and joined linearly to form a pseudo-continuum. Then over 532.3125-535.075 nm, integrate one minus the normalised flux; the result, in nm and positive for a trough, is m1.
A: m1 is 0.117 nm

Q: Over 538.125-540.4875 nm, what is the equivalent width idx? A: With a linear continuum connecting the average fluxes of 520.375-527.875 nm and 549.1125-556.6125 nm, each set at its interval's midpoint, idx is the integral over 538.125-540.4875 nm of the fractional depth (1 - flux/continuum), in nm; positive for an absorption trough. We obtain -0.16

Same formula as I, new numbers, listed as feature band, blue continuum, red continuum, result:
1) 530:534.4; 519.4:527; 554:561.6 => -0.10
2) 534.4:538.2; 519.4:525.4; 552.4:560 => -0.12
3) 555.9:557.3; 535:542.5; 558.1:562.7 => -0.03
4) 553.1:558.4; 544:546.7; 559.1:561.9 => -0.08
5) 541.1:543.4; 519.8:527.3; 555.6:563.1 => -0.13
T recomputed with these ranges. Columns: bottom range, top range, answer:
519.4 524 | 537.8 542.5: 1.45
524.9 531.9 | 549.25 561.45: 1.29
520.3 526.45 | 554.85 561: 1.47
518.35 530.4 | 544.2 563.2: 1.44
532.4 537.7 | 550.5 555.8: 1.19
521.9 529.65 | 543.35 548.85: 1.25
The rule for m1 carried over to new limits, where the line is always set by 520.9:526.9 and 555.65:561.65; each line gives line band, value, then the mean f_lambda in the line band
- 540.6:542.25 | -0.13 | 21.5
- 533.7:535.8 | -0.14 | 20.4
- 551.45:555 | -0.24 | 23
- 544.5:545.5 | 0.01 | 20.2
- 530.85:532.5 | -0.20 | 21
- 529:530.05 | -0.07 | 19.6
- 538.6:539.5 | -0.09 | 21.7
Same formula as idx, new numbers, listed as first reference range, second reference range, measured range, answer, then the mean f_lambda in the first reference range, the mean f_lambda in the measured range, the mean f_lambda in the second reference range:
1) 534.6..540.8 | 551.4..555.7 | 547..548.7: 0.07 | 21.4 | 21.6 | 23.2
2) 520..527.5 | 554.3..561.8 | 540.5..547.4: -0.41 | 16.9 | 21.4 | 22.6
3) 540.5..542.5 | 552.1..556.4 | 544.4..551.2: 0.37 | 21.6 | 21.3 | 23.4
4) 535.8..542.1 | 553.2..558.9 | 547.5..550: 0.05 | 21.5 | 22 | 23.1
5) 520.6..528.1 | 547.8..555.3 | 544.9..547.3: 0.07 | 17.4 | 20.8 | 22.4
